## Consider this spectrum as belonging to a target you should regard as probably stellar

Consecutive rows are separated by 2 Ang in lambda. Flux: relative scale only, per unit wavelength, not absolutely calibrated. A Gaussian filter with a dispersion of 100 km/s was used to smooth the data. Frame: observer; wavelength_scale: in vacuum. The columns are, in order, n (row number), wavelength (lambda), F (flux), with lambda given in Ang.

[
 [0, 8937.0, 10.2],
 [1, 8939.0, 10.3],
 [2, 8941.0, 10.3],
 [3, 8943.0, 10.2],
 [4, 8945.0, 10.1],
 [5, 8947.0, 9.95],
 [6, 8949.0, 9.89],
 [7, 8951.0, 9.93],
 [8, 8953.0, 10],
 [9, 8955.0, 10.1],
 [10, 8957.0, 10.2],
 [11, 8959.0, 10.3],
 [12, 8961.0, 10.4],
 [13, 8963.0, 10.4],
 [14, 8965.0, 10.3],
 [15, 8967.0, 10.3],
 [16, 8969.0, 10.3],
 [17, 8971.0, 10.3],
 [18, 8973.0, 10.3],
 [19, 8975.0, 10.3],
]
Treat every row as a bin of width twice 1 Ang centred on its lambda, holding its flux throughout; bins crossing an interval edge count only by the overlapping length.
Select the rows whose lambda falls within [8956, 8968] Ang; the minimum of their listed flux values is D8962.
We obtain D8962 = 10.2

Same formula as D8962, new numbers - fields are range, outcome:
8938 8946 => 10.1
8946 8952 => 9.89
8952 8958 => 10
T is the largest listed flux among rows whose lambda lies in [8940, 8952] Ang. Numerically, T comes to 10.3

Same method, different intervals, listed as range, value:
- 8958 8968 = 10.4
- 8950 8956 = 10.1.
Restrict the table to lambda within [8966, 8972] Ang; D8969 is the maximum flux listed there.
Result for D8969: 10.3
